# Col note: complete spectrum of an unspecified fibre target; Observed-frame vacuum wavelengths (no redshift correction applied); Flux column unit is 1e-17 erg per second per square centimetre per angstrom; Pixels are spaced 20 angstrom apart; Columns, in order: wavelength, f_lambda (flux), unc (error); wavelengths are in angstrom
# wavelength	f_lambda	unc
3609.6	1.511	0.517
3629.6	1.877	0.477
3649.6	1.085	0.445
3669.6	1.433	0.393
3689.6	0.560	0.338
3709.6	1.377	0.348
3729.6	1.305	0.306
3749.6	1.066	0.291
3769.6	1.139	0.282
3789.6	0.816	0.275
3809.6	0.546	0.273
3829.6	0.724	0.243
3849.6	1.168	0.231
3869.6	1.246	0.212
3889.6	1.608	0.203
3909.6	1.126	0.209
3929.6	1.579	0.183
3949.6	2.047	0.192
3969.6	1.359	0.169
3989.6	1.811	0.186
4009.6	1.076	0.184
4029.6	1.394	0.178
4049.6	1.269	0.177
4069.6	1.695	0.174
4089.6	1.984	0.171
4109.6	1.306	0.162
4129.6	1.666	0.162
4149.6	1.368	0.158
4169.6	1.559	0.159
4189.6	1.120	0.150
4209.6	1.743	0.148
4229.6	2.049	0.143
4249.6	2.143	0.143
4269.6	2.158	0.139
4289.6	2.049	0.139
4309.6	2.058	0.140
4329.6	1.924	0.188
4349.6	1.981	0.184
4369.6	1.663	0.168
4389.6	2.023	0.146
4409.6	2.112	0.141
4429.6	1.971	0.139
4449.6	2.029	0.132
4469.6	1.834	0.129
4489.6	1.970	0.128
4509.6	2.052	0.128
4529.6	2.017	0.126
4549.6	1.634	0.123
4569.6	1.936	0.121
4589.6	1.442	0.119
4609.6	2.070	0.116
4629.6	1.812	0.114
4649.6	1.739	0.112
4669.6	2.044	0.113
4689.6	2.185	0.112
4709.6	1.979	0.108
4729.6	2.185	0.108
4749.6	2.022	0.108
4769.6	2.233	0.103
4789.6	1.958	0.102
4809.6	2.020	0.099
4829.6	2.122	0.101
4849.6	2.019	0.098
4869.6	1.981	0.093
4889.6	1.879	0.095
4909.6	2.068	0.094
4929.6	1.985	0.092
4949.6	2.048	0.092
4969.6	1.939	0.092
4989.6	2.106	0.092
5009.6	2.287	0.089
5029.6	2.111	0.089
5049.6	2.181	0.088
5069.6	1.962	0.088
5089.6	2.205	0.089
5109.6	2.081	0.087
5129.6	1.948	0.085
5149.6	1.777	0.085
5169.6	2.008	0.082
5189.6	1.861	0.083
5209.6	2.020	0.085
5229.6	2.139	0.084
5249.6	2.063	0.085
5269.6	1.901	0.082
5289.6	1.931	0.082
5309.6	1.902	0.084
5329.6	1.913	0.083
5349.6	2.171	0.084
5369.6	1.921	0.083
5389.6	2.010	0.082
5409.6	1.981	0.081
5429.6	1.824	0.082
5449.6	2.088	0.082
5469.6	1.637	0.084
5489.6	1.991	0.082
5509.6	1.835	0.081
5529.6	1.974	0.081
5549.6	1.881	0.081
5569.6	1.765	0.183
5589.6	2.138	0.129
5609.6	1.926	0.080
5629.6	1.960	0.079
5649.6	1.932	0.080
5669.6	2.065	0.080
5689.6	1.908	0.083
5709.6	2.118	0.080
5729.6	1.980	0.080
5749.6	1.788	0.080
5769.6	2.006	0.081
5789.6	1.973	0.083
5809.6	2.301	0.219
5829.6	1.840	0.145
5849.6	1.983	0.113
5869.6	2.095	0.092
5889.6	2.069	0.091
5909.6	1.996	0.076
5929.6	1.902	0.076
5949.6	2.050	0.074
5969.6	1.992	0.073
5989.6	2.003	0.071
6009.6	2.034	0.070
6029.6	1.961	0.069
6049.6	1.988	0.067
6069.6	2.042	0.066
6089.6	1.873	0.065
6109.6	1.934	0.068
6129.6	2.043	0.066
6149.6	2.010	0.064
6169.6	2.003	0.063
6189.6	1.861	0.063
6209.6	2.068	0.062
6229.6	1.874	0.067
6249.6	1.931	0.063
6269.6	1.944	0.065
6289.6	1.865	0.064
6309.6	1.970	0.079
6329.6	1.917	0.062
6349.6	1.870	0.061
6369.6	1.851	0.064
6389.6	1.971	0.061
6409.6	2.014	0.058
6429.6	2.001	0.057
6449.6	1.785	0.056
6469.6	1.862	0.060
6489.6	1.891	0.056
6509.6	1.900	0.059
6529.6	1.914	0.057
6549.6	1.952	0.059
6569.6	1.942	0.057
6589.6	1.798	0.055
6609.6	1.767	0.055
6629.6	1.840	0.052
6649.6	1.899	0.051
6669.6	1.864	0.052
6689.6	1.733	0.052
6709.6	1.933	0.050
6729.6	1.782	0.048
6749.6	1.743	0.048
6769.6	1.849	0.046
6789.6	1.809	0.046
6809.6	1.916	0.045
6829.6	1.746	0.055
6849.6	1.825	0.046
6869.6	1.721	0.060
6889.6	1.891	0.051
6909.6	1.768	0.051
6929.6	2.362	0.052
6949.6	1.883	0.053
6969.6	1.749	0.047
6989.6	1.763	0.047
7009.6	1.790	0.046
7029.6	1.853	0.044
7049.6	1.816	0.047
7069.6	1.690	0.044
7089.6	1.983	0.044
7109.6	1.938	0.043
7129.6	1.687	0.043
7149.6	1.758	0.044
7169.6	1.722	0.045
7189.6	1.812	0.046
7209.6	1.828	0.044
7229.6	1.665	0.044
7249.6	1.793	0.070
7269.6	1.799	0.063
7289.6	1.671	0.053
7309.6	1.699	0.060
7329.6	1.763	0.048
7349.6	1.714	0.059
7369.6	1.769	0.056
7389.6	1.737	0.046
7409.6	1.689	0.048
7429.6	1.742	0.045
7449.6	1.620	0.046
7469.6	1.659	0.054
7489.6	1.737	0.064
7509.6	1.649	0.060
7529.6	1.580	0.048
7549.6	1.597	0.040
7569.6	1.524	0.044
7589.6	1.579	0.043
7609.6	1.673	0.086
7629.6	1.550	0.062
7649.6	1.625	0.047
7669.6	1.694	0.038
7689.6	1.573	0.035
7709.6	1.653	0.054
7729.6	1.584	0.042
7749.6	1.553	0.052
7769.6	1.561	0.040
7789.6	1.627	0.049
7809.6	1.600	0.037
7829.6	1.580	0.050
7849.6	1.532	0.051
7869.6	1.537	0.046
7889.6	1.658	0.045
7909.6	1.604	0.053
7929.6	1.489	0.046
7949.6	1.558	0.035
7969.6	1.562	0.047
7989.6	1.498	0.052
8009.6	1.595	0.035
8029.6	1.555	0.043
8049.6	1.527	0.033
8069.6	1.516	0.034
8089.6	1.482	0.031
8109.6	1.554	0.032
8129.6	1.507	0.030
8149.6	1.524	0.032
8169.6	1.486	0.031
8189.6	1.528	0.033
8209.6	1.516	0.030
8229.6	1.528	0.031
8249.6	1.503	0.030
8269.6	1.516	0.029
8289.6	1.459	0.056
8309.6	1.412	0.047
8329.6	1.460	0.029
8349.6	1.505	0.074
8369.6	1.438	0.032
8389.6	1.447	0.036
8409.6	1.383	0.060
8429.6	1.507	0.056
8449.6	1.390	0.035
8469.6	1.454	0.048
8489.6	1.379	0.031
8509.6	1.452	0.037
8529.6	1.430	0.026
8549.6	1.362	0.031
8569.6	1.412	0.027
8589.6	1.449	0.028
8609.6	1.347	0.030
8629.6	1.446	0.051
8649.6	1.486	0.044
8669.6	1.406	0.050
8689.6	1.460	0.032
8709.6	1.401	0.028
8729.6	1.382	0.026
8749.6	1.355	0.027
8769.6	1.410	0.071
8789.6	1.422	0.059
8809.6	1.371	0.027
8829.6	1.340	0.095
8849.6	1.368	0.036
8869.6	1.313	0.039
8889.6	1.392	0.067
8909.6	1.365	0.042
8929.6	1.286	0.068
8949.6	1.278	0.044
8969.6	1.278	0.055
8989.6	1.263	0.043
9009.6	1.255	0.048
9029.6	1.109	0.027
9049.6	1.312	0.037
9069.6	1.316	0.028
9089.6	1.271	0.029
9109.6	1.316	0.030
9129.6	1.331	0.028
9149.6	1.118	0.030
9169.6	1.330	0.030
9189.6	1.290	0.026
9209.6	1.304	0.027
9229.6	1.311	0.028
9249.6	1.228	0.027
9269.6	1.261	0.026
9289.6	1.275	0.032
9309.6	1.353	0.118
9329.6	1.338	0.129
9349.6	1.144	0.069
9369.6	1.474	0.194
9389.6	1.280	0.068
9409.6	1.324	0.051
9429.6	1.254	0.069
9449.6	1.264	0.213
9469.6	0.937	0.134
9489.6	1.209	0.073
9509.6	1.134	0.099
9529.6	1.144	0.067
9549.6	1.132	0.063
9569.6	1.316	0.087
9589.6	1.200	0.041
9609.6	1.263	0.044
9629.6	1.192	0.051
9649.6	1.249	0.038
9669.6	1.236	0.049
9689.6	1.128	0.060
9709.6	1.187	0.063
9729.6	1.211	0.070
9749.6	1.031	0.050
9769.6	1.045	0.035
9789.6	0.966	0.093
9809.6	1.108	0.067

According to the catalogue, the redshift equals 0.057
